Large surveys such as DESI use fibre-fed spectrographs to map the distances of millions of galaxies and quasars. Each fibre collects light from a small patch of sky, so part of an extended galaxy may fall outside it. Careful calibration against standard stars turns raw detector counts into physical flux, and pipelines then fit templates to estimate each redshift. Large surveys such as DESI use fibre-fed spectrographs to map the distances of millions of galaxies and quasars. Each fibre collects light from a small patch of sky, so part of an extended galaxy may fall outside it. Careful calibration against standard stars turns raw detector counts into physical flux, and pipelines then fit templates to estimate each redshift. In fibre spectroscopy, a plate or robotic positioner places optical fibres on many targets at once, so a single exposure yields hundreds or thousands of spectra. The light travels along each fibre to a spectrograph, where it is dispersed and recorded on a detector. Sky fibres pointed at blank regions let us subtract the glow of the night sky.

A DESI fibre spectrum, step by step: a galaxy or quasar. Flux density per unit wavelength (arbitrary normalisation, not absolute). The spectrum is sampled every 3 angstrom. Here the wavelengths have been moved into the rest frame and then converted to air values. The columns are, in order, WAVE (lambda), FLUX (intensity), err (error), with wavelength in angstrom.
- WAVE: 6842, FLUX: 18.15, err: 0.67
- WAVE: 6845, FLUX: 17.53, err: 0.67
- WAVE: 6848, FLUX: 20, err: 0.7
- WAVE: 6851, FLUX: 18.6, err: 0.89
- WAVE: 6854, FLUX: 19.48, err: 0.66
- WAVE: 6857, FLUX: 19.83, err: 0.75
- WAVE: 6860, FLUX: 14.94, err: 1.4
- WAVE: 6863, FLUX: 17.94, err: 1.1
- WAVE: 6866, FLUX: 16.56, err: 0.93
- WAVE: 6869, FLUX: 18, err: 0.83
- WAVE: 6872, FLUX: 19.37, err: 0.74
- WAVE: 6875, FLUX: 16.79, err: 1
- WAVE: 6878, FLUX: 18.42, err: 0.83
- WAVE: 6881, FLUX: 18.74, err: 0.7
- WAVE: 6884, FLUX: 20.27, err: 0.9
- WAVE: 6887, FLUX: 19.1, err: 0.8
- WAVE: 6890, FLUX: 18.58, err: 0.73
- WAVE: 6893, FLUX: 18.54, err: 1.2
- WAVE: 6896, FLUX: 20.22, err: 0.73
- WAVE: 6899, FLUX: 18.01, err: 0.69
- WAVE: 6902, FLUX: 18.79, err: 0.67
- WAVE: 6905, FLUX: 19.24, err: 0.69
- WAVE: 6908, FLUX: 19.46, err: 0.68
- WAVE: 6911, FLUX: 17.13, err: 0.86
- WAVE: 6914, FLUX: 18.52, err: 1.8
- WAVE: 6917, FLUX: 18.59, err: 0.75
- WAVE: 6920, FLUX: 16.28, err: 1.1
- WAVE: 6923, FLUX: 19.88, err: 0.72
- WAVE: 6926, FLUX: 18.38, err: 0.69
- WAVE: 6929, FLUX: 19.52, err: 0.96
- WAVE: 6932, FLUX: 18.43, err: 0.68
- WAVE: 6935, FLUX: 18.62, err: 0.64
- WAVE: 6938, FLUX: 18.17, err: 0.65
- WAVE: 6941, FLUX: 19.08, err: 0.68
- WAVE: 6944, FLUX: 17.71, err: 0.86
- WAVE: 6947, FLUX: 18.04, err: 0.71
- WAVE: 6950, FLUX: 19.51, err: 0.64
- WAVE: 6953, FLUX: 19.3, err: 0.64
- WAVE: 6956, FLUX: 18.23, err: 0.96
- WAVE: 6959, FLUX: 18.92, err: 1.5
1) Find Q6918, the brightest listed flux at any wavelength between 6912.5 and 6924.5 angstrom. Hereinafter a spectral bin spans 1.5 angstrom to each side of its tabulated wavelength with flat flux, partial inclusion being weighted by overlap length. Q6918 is 19.88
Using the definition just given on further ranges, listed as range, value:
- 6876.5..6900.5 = 20.27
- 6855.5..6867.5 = 19.83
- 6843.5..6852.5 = 20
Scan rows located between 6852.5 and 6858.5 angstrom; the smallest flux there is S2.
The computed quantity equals 19.48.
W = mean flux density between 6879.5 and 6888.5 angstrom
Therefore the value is 19.4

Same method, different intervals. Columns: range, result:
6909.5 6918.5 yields 18.1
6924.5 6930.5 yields 18.9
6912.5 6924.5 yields 18.3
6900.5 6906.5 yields 19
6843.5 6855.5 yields 18.9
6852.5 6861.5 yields 18.1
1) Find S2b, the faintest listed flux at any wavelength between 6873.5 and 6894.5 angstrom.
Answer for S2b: 16.79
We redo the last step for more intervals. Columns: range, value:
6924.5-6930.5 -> 18.38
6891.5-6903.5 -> 18.01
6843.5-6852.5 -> 17.53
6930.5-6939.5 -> 18.17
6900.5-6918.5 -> 17.13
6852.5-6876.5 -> 14.94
